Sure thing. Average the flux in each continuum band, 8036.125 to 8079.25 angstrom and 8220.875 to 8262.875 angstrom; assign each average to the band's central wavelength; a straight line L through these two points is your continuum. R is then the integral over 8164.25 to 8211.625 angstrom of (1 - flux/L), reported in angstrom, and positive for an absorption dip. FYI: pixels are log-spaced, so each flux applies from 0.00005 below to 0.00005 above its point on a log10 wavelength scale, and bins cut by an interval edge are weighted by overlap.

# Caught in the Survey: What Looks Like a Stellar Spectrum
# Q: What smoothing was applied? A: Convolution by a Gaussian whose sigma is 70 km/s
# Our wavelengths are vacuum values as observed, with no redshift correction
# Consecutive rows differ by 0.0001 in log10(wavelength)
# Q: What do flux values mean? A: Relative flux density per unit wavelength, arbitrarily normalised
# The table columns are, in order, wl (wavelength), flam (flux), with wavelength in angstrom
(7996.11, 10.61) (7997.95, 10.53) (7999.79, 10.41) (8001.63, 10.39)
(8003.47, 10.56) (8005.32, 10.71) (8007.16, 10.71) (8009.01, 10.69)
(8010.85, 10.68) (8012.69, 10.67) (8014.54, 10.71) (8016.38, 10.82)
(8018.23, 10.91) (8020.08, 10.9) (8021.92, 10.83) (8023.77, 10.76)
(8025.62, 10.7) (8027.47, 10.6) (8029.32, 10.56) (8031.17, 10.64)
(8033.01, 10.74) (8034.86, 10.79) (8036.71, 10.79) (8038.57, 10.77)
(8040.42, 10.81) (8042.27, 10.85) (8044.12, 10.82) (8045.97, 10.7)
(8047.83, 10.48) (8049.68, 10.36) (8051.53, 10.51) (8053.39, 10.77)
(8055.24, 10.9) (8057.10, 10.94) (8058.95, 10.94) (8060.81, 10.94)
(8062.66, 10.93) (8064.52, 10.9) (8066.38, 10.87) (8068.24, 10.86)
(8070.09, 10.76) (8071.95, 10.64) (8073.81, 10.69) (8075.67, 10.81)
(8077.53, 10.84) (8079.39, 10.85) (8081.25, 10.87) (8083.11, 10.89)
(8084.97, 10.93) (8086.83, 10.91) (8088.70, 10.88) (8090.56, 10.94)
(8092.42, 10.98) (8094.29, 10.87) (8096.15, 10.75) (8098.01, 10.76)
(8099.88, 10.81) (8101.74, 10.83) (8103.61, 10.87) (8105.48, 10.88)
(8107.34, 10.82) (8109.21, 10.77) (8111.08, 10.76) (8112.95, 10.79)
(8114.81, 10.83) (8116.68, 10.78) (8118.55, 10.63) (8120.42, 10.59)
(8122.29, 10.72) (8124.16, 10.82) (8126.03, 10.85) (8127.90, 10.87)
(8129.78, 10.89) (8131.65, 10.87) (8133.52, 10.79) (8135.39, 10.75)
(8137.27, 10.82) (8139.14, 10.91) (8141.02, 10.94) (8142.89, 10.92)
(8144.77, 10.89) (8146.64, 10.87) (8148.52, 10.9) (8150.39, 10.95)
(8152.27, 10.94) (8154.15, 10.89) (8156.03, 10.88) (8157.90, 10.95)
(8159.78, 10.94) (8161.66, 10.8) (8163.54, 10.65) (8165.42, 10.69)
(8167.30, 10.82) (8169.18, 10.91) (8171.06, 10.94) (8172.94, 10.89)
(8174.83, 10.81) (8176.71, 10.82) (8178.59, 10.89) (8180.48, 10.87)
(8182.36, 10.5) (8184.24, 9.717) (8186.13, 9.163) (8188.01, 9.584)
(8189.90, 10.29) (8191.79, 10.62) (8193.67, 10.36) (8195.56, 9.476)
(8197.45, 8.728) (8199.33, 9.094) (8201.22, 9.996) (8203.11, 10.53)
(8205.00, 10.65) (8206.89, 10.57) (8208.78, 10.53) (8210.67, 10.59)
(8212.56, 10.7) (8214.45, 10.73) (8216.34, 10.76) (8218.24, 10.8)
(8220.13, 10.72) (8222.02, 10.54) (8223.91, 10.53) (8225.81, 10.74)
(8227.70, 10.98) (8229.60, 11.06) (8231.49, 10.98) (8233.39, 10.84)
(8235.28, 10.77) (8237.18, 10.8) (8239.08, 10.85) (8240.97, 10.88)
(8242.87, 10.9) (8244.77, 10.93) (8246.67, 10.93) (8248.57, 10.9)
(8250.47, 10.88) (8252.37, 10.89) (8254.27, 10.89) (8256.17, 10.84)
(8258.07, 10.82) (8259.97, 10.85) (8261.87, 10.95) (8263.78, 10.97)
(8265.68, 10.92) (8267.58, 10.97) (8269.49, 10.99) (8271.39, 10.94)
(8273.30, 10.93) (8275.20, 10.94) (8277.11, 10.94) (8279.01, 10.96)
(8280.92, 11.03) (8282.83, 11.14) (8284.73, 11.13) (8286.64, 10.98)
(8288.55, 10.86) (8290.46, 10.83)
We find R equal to 2.22 angstrom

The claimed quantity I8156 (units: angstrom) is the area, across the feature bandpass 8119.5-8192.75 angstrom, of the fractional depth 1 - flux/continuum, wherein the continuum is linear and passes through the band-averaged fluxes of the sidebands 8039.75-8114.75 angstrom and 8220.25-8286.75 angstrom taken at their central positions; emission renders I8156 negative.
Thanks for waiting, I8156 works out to 0.9 angstrom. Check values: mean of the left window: 10.8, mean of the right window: 10.9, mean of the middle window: 10.7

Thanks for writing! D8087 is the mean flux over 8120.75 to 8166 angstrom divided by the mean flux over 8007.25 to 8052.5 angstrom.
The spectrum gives 1.01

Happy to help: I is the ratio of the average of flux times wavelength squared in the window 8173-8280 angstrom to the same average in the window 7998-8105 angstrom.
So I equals 1.03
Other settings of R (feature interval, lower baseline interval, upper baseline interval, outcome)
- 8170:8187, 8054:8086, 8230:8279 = 0.6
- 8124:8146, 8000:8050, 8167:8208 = -0.9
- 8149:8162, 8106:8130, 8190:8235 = -0.3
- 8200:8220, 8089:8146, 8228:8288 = 0.6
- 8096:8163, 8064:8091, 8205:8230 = -0.3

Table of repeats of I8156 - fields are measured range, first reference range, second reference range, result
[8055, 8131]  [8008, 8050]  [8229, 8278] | -0.40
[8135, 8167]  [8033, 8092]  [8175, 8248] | -0.74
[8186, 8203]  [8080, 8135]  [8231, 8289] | 1.74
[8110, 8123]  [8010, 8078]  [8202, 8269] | 0.06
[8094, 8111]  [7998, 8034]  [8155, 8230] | -0.36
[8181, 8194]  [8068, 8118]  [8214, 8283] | 0.97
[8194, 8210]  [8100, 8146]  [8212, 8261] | 1.26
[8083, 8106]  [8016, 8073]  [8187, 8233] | -0.46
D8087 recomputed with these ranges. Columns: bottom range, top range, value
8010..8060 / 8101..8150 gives 1.01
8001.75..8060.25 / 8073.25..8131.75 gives 1.01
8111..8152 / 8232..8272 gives 1.01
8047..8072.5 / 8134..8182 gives 1.01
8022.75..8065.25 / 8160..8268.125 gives 0.99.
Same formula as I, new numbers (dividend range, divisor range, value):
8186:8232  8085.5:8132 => 0.98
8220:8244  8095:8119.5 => 1.03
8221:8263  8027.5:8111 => 1.05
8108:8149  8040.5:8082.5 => 1.02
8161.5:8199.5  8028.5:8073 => 0.99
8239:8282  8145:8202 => 1.07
